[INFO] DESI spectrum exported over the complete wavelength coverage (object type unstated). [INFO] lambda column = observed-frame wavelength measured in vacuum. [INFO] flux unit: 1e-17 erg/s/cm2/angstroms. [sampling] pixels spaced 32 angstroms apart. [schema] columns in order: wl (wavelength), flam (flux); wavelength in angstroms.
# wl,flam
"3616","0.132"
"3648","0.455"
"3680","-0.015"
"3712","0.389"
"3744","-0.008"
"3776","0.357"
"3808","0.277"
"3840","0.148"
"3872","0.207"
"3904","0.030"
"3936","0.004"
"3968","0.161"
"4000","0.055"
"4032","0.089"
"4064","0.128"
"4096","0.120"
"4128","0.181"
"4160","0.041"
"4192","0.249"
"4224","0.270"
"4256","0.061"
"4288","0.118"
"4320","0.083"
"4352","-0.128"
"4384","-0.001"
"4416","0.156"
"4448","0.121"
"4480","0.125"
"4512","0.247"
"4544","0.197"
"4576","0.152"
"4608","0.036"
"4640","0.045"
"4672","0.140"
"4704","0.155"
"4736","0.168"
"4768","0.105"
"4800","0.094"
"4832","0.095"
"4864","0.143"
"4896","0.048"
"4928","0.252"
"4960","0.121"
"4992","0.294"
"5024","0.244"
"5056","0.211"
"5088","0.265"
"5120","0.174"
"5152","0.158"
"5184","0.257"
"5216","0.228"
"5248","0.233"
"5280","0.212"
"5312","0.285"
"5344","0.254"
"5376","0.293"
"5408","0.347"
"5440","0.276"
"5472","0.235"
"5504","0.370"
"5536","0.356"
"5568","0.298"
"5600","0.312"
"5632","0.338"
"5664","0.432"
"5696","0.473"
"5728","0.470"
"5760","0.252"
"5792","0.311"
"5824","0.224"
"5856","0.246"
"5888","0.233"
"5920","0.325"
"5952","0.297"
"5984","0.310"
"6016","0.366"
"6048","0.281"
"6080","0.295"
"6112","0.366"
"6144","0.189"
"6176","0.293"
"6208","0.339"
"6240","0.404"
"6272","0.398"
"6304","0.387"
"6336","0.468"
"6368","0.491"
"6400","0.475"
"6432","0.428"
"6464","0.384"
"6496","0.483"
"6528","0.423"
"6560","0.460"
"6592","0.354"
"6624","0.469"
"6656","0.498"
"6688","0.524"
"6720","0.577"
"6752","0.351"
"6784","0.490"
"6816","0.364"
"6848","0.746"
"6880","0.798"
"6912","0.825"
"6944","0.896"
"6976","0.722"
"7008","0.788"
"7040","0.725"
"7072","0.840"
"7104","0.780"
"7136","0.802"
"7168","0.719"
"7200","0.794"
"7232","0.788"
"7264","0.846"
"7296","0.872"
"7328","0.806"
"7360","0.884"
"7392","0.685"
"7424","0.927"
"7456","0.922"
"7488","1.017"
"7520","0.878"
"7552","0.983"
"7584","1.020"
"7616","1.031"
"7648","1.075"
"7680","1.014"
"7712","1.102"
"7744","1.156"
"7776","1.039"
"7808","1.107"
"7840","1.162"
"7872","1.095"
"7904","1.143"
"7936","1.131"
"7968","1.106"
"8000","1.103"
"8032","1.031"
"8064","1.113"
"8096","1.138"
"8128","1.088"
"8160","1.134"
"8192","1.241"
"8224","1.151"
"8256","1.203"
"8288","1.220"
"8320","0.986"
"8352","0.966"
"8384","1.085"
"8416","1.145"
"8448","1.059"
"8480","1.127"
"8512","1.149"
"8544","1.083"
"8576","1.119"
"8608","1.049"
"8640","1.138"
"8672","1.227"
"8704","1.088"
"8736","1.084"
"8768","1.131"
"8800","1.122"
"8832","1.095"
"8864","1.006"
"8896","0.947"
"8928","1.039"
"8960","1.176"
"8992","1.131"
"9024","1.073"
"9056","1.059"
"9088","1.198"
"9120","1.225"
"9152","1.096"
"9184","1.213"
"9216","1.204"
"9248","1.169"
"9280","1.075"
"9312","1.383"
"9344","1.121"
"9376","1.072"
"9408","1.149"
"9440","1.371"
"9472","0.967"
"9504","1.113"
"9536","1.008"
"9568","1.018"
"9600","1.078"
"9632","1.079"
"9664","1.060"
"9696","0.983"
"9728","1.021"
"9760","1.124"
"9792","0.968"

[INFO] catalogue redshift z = 0.716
